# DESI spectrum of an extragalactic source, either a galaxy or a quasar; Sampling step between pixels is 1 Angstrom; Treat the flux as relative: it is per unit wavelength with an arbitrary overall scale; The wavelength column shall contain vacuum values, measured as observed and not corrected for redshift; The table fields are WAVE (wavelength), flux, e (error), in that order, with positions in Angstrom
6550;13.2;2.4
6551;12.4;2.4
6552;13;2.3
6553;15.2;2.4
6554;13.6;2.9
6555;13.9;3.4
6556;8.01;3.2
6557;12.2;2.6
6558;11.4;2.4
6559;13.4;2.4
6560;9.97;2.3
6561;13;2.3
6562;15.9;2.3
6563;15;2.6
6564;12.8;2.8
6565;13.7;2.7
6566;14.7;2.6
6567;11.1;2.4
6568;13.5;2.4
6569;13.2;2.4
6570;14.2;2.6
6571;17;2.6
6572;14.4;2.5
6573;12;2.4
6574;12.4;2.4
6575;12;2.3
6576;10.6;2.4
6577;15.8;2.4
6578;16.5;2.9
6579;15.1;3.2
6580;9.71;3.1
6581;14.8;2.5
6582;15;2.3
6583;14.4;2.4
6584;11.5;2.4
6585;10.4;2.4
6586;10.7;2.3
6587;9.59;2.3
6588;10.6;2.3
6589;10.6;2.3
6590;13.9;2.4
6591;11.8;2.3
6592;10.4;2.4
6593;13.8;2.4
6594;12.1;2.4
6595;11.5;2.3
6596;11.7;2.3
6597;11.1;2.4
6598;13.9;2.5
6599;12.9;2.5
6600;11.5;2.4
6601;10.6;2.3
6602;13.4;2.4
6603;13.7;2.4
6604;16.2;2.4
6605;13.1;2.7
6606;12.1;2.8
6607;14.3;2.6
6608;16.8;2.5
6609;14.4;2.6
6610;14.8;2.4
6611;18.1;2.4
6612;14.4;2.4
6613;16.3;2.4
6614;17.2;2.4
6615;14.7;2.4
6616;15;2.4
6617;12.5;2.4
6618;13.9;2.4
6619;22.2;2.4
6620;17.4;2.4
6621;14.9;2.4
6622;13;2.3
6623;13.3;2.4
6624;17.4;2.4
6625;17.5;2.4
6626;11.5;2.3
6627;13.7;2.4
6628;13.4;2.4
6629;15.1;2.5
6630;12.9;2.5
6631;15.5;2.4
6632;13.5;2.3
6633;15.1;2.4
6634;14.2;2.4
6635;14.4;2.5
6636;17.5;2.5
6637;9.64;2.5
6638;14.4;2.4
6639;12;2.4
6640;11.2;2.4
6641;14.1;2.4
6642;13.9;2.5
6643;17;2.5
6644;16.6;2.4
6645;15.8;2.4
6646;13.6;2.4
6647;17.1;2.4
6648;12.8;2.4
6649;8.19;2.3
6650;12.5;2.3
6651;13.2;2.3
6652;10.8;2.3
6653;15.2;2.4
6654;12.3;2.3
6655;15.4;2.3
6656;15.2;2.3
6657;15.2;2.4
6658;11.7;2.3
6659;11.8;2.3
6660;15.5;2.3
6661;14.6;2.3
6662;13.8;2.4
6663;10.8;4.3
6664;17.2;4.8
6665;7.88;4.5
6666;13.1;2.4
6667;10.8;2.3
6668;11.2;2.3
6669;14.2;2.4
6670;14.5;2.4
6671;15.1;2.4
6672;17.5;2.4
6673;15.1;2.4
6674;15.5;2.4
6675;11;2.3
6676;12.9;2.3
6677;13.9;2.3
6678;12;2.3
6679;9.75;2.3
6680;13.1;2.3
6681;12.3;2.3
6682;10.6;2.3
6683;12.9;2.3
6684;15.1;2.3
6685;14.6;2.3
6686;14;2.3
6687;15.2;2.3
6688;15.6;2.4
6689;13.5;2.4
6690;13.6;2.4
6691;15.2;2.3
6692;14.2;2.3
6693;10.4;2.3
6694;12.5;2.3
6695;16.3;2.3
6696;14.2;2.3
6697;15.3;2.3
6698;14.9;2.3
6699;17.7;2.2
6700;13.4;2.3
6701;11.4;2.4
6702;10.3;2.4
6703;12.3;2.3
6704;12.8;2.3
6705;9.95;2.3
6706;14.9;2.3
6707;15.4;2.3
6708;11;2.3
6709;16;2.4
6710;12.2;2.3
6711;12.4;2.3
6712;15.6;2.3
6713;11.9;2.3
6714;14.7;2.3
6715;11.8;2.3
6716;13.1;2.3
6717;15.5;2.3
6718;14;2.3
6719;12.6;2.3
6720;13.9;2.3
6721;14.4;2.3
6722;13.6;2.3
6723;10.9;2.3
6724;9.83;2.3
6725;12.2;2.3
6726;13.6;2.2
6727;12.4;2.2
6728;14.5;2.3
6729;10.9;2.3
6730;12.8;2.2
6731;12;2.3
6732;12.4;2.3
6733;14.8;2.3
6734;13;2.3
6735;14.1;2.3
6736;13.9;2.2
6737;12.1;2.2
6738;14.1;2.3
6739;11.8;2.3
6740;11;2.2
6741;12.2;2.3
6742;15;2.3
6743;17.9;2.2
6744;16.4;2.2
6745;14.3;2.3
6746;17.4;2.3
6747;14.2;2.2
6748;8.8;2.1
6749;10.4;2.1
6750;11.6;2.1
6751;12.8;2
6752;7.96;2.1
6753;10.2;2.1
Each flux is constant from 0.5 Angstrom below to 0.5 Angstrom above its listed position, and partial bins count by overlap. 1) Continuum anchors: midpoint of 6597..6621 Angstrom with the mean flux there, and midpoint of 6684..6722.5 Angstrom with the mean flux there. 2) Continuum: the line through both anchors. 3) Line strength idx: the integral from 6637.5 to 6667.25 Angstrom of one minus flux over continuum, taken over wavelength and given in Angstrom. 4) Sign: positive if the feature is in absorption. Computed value 1.6 Angstrom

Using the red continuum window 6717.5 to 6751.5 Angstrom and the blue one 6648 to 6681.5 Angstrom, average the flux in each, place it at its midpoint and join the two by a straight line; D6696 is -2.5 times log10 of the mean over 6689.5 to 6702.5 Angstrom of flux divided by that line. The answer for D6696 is -0.05 mag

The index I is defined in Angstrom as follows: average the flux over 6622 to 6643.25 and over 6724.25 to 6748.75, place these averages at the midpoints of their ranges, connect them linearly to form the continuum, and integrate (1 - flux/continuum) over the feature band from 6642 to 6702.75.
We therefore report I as 0.8 Angstrom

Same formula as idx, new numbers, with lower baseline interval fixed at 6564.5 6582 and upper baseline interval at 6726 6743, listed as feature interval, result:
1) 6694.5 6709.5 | -0.59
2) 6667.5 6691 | -0.66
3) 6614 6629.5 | -1.89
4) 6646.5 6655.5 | 0.21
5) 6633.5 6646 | -0.75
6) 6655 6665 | -0.30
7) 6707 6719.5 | -0.29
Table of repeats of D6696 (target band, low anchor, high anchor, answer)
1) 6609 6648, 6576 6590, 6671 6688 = -0.14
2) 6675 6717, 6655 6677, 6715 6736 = -0.01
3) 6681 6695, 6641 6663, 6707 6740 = -0.02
